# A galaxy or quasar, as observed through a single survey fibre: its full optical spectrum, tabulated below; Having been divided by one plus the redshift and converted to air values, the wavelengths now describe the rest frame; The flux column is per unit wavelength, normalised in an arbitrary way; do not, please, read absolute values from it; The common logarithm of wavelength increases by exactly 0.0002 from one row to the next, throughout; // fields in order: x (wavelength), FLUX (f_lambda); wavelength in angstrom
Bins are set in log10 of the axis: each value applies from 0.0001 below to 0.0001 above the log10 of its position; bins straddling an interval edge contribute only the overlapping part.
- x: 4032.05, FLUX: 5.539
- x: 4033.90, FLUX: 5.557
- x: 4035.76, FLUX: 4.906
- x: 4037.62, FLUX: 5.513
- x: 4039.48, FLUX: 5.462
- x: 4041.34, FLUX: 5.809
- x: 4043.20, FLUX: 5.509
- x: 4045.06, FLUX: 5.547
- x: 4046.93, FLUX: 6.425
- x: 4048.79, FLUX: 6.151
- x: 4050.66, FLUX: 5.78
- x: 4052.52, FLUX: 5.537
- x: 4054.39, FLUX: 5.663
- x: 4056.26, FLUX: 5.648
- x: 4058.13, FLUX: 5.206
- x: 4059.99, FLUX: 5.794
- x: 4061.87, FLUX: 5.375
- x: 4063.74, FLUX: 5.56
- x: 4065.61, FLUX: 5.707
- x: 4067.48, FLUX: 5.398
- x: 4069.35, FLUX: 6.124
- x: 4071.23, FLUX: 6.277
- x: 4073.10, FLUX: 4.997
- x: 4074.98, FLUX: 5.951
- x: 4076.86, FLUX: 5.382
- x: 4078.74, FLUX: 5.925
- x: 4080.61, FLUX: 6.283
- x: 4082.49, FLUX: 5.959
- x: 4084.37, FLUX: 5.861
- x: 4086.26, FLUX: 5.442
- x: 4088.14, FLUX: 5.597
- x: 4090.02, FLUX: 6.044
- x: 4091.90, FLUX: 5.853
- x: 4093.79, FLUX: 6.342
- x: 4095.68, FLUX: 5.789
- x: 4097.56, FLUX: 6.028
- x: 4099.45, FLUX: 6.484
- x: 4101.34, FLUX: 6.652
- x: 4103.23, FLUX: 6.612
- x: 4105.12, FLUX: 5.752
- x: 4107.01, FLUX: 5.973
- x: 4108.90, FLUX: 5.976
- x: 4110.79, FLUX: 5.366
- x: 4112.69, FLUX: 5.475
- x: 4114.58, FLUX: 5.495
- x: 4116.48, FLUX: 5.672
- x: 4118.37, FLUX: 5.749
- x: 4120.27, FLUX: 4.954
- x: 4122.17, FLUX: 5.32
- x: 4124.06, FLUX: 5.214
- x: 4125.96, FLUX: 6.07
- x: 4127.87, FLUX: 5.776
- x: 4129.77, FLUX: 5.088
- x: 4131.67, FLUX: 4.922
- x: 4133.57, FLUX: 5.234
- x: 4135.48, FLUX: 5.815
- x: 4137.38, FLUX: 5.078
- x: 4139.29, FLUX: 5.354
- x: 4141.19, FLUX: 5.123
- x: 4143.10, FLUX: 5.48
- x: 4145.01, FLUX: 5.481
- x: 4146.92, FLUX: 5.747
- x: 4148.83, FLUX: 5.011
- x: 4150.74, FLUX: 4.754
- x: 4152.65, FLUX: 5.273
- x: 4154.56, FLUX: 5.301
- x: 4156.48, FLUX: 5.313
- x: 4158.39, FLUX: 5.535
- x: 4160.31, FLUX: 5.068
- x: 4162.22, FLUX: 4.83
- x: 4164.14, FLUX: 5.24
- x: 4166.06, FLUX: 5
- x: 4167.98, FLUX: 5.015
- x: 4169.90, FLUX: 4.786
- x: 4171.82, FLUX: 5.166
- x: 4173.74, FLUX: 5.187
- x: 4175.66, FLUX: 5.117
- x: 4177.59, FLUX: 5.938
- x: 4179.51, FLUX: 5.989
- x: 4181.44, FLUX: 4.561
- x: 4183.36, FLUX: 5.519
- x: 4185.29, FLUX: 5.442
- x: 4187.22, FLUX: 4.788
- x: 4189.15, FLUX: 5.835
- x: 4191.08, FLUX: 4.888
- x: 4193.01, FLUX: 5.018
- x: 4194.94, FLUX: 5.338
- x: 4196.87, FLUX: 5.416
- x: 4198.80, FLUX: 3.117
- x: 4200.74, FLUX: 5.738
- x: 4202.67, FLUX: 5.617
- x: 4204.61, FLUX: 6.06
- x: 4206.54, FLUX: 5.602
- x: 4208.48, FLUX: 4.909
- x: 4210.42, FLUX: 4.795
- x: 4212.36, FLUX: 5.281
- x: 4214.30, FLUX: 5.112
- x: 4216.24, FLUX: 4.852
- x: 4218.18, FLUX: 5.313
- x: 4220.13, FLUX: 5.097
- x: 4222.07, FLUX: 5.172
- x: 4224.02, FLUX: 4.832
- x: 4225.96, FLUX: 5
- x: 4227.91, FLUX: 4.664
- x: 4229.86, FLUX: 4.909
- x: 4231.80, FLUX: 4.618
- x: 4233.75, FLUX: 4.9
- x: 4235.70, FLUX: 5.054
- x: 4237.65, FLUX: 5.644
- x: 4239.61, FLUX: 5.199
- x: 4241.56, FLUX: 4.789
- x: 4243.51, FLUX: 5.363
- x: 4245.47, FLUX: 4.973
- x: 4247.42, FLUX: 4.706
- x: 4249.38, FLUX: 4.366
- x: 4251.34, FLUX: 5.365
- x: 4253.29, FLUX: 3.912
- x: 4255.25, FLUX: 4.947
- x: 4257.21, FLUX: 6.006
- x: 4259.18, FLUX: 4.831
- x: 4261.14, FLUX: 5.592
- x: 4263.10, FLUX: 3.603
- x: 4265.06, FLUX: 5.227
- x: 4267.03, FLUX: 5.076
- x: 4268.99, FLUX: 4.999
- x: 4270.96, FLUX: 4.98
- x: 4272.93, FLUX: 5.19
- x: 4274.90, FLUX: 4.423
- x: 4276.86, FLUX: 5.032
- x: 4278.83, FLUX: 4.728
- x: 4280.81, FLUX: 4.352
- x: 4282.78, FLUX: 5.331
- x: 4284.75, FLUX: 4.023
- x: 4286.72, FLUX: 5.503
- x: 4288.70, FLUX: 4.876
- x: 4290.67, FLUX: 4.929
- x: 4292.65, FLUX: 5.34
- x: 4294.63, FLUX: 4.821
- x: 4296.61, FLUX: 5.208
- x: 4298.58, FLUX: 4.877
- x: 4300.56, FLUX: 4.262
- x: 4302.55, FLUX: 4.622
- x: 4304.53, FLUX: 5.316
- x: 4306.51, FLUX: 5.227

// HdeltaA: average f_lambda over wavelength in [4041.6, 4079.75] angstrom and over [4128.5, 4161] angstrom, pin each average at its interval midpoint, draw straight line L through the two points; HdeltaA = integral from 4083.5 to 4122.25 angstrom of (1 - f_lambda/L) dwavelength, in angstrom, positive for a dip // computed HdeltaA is -2.5 angstrom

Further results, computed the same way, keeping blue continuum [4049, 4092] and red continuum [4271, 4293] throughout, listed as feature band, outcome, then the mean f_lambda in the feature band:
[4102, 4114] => -0.64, 5.87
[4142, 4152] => 0.22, 5.29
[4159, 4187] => 0.58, 5.2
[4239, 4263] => 0.23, 4.95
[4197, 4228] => 0.35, 5.09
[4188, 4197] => -0.08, 5.28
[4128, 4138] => 0.35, 5.28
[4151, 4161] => 0.20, 5.27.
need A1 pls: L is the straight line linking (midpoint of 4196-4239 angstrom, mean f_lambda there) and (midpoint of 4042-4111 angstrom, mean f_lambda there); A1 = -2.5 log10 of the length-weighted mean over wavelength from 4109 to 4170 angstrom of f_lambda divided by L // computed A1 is 0.04 mag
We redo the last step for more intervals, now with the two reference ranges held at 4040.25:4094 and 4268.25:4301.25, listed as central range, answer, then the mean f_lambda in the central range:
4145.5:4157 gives 0.04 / 5.24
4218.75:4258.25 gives 0.02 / 4.98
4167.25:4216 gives 0.01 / 5.21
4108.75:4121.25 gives 0.01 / 5.5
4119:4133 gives 0.04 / 5.34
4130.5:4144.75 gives 0.04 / 5.29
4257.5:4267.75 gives 0.01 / 4.93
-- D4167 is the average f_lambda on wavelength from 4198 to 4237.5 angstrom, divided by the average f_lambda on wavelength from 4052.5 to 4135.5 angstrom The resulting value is 0.9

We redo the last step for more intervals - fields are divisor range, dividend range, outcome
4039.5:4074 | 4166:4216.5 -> 0.91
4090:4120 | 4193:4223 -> 0.87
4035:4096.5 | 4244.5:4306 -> 0.85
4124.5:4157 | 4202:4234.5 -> 0.95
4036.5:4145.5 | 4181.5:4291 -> 0.88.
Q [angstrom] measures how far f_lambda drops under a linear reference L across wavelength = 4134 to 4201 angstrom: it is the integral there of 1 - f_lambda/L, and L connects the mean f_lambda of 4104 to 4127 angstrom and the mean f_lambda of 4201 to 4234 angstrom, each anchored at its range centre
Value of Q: 1.9 angstrom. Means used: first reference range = 5.59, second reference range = 5.12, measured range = 5.2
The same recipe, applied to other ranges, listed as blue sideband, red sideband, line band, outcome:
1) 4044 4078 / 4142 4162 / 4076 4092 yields -0.7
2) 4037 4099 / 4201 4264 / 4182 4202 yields 0.4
